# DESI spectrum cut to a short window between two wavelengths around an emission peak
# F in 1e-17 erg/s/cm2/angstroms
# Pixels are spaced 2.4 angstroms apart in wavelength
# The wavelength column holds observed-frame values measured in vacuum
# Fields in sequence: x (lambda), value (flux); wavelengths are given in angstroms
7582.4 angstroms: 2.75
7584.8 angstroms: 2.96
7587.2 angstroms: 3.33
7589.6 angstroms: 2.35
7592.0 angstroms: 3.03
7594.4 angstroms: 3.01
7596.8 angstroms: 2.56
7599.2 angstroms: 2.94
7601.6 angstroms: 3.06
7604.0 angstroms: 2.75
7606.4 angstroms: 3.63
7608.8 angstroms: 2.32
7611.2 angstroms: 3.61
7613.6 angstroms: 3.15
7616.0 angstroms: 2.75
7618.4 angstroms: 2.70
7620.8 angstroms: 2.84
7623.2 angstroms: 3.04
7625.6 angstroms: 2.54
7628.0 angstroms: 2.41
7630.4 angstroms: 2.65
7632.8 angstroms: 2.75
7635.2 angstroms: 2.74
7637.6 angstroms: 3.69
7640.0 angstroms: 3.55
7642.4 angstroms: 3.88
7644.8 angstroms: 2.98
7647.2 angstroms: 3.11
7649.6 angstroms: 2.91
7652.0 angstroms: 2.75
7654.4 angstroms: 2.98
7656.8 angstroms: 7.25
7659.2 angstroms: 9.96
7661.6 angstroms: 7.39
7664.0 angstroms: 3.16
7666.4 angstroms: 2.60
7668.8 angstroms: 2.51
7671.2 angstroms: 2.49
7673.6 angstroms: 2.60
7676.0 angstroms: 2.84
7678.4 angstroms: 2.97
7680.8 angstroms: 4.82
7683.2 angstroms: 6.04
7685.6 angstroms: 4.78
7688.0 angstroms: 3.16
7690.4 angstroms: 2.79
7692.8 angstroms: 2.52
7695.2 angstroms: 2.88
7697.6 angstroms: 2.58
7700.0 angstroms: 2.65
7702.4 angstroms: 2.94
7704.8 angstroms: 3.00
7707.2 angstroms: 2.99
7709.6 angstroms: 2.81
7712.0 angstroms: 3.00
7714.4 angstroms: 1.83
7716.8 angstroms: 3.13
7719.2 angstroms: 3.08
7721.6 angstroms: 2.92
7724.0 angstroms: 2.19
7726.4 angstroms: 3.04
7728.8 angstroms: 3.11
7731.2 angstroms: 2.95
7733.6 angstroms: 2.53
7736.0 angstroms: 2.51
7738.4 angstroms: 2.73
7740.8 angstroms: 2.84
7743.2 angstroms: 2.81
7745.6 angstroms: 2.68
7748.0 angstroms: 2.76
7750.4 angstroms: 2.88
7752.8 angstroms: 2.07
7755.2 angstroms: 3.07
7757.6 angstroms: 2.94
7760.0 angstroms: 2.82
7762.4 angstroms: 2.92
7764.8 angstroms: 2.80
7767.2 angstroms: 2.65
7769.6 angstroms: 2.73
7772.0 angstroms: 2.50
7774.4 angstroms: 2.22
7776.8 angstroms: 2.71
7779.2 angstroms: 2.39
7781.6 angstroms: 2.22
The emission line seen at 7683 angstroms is [N II]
